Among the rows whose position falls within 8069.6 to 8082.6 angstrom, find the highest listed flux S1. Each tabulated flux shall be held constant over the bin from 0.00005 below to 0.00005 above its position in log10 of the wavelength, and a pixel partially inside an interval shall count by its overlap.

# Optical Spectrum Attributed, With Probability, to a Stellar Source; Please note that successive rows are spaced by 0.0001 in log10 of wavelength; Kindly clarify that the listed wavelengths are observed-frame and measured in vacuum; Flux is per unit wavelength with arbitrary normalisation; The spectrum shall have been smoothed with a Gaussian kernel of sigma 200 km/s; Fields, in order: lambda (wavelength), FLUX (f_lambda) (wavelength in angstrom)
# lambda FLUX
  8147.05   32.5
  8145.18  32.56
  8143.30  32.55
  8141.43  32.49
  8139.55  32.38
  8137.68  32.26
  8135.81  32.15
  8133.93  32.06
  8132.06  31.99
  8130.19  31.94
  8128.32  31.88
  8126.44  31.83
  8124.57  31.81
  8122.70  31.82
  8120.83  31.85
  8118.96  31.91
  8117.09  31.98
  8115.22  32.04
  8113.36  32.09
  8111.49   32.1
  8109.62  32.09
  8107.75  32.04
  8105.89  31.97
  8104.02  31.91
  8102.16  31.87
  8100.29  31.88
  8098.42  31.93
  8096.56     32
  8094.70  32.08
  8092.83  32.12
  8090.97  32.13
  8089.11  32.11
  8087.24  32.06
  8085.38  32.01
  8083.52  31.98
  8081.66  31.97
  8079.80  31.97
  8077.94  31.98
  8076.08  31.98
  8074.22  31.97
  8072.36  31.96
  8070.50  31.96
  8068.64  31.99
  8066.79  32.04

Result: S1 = 31.98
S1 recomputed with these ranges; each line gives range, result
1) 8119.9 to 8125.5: 31.85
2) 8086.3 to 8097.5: 32.13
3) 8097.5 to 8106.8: 31.97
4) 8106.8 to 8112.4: 32.1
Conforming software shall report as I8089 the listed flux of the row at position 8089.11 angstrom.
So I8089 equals 32.11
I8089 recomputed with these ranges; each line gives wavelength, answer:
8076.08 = 31.98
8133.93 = 32.06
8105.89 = 31.97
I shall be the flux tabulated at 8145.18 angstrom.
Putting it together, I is 32.56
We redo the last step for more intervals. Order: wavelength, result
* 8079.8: 31.97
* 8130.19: 31.94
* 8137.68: 32.26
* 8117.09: 31.98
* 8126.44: 31.83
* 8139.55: 32.38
